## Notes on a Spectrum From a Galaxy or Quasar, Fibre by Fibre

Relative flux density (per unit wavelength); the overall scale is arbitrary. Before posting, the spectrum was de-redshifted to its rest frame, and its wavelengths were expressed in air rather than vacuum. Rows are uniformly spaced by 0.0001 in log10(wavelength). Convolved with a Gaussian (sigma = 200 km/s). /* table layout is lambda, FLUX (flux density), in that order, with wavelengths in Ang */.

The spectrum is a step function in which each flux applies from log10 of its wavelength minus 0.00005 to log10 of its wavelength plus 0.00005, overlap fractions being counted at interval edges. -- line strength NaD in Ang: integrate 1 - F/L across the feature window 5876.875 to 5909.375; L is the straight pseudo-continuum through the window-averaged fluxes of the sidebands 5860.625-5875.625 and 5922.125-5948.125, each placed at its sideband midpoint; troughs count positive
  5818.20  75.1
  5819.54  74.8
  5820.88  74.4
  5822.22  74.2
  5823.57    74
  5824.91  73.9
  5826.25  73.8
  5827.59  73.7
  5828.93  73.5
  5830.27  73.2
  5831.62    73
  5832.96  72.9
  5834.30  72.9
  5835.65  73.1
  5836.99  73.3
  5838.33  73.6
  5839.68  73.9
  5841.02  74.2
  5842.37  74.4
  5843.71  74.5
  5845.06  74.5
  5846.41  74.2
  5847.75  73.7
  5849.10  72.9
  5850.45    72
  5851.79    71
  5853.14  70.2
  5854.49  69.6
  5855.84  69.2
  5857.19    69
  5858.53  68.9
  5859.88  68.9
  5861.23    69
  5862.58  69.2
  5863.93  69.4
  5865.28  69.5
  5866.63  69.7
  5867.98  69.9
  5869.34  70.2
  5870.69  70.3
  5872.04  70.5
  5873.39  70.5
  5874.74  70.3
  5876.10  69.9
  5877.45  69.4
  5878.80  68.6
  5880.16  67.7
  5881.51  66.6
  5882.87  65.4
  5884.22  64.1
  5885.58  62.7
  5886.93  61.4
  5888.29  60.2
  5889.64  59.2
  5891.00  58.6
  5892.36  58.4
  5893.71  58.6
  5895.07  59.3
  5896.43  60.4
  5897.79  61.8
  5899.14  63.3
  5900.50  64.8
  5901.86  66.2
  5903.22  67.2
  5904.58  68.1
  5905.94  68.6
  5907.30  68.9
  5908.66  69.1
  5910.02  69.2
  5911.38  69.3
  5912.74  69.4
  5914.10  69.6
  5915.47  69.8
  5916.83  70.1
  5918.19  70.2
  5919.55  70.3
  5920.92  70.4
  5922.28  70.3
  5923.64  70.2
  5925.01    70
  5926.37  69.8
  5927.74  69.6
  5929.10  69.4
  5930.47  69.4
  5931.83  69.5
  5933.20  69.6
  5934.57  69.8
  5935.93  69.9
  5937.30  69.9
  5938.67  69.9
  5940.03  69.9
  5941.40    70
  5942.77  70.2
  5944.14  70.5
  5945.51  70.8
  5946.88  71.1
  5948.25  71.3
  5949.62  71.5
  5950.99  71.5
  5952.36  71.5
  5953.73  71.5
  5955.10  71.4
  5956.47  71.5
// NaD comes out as 2.7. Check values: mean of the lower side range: 69.8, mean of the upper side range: 70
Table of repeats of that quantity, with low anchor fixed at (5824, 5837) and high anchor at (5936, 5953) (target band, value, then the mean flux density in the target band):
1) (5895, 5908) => 1.2 Ang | 65.1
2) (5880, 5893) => 1.8 Ang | 62.2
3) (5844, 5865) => 0.6 Ang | 70.8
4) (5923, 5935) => 0.2 Ang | 69.6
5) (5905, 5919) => 0.4 Ang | 69.4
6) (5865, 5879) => 0.5 Ang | 70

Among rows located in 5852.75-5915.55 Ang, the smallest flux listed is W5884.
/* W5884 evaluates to 58.4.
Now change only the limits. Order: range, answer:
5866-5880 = 68.6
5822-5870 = 68.9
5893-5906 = 58.6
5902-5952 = 67.2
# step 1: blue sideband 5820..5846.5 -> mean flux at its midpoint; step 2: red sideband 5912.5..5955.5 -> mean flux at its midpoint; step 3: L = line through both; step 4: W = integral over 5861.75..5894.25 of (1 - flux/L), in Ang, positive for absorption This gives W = 2.7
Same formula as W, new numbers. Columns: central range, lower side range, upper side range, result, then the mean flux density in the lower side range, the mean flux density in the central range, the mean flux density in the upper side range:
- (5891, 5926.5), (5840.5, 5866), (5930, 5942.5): 1.73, 71.3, 66.9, 69.8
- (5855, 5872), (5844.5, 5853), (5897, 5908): 0.36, 72.9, 69.5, 66.1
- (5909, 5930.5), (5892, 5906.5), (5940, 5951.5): -1.03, 63.4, 69.8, 70.7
